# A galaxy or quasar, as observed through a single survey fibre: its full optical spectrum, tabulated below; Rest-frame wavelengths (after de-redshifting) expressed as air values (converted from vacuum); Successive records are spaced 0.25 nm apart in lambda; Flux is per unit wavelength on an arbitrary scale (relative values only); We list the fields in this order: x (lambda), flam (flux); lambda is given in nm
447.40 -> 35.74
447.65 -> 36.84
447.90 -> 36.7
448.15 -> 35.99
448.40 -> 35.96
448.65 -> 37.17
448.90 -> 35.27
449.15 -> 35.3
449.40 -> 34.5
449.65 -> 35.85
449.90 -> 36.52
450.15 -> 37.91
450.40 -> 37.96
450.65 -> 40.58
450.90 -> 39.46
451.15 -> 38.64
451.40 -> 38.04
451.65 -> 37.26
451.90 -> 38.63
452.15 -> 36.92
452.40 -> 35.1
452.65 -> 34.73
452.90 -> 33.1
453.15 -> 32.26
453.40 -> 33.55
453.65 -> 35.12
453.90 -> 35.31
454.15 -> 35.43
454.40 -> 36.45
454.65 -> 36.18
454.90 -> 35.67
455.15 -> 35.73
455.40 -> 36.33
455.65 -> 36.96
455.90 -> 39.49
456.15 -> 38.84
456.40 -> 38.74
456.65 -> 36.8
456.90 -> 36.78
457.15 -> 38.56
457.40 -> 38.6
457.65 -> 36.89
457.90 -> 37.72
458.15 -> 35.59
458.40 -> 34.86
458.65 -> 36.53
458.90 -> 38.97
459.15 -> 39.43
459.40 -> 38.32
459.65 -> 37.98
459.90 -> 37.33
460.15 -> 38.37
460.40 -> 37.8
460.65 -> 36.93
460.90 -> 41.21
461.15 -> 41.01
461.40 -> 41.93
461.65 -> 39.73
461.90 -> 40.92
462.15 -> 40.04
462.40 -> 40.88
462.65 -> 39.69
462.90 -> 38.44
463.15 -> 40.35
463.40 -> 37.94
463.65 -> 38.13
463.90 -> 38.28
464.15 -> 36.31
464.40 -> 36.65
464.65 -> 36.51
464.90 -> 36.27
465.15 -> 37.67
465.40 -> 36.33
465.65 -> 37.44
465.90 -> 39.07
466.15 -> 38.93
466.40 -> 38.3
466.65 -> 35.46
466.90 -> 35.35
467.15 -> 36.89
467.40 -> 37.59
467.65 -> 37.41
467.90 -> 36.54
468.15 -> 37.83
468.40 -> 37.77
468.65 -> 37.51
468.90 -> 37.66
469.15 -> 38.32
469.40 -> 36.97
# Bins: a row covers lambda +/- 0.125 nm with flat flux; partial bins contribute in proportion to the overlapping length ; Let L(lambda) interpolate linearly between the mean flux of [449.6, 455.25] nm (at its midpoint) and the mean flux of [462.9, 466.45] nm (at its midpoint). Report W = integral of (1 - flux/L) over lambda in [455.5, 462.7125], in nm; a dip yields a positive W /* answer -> -0.27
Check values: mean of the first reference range 36.4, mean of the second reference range 37.7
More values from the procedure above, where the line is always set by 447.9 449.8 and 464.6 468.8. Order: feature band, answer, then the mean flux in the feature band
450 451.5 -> -0.12 nm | 38.7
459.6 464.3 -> -0.29 nm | 39.1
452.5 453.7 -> 0.08 nm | 33.7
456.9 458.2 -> -0.04 nm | 37.5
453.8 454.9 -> 0.01 nm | 35.8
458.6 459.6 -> -0.05 nm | 38.4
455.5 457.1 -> -0.07 nm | 37.9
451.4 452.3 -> -0.04 nm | 37.6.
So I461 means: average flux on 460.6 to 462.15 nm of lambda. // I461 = 40.4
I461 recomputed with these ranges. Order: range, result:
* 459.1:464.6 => 38.9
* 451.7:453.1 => 35.6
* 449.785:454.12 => 36.5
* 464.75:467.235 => 37.2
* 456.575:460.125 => 37.5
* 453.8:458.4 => 37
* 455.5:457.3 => 38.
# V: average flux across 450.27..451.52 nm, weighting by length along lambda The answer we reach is 38.9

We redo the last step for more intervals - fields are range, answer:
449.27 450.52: 36.5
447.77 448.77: 36.5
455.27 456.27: 37.9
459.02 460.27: 38.3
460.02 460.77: 37.7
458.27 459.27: 37.4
